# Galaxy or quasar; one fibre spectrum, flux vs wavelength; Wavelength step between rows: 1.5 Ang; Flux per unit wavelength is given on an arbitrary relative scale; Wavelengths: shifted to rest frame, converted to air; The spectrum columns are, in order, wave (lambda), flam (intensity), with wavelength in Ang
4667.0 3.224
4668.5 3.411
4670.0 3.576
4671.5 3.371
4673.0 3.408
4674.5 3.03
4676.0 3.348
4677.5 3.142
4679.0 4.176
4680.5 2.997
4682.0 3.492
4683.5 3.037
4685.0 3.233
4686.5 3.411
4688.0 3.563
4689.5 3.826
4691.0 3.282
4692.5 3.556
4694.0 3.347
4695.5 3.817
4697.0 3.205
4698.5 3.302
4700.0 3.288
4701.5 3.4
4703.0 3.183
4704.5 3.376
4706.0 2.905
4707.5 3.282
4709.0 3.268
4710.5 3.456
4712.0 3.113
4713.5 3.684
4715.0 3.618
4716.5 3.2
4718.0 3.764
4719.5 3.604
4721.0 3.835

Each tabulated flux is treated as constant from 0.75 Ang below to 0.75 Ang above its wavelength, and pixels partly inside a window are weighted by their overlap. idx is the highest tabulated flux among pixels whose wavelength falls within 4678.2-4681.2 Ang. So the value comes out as 4.176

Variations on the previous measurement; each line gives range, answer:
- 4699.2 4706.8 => 3.4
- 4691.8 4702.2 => 3.817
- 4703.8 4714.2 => 3.684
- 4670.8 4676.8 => 3.408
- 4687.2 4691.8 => 3.826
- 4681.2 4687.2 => 3.492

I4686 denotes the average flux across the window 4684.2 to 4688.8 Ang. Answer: 3.4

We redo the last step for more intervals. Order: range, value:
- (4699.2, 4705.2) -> 3.31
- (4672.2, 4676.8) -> 3.26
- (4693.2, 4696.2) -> 3.58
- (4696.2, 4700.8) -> 3.27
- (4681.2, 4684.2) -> 3.26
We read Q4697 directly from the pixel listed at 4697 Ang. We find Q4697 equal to 3.205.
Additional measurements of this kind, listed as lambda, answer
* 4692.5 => 3.556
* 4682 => 3.492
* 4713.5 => 3.684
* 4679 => 4.176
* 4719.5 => 3.604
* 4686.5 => 3.411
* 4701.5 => 3.4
